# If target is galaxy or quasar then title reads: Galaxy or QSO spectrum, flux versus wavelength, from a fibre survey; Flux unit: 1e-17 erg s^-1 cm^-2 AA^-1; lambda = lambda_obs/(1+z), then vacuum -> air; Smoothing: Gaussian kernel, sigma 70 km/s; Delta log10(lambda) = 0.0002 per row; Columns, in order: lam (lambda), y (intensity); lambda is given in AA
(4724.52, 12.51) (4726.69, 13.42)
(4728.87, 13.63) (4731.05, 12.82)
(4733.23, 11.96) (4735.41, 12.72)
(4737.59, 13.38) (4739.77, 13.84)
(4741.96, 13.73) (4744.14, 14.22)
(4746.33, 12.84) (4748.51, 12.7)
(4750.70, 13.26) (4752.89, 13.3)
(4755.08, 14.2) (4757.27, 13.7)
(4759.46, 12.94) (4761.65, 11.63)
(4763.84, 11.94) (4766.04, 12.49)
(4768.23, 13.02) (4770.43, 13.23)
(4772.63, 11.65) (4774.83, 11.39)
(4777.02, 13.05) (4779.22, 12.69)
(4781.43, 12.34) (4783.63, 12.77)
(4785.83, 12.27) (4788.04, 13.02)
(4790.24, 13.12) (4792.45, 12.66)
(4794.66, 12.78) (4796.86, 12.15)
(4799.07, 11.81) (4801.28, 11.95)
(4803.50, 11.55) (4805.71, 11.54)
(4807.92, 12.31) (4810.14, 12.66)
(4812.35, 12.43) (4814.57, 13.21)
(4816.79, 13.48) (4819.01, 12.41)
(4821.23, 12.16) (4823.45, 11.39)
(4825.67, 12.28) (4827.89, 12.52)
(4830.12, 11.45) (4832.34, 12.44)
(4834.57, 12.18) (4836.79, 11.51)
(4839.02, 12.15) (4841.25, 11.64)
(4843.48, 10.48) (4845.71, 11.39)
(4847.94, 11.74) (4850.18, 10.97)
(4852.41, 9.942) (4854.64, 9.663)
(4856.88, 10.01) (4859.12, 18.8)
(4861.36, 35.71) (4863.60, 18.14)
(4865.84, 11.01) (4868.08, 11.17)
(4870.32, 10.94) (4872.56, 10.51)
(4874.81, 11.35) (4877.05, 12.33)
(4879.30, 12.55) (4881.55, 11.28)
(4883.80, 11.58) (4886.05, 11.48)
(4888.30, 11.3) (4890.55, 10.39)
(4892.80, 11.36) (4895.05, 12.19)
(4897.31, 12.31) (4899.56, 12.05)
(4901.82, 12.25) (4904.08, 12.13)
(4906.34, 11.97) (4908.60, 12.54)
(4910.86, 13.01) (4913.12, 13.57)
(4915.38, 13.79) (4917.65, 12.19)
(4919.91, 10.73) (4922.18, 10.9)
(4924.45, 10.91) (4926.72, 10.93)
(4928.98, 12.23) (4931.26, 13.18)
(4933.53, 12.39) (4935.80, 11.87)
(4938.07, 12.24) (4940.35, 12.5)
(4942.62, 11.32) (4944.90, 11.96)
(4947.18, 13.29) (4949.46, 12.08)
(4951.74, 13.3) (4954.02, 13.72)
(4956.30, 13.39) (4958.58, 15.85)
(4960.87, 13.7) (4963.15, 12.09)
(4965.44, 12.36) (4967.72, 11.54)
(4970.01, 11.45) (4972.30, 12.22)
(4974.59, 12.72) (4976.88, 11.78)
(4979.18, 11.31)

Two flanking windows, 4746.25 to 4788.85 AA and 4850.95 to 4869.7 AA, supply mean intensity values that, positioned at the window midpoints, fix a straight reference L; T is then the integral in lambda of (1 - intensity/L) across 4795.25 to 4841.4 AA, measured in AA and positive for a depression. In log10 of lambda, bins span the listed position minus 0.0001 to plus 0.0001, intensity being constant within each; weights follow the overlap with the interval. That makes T 6.45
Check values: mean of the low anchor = 12.7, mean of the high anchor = 15.4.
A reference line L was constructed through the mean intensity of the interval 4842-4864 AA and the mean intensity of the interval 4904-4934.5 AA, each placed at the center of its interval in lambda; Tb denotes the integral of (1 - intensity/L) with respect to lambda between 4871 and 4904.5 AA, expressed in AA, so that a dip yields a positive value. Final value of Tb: 4.1 AA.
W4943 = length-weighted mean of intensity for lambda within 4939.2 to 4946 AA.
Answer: 11.9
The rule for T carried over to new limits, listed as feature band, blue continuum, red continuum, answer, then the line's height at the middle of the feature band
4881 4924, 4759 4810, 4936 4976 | 2.2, 12.6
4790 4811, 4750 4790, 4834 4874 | 1.1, 12.9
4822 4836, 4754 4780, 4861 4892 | 0.9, 12.8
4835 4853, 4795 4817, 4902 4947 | 1.4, 12.2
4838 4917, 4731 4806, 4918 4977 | -1.2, 12.5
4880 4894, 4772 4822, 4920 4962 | 1.3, 12.5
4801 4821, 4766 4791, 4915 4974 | 0.2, 12.5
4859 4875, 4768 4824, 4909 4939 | -4.9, 12.3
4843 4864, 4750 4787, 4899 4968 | -3.6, 12.6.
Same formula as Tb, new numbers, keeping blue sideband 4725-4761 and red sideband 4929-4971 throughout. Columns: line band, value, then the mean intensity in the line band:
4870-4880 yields 1.0 AA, 11.5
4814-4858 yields 4.6 AA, 11.6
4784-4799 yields 0.6 AA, 12.6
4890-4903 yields 1.0 AA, 11.8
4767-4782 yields 0.8 AA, 12.5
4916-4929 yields 1.4 AA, 11.3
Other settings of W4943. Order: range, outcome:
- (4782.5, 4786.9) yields 12.5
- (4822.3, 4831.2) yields 11.9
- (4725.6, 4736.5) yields 12.9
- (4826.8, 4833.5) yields 12.1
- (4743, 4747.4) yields 13.5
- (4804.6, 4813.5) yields 12.2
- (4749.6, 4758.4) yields 13.6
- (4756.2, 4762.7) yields 12.8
